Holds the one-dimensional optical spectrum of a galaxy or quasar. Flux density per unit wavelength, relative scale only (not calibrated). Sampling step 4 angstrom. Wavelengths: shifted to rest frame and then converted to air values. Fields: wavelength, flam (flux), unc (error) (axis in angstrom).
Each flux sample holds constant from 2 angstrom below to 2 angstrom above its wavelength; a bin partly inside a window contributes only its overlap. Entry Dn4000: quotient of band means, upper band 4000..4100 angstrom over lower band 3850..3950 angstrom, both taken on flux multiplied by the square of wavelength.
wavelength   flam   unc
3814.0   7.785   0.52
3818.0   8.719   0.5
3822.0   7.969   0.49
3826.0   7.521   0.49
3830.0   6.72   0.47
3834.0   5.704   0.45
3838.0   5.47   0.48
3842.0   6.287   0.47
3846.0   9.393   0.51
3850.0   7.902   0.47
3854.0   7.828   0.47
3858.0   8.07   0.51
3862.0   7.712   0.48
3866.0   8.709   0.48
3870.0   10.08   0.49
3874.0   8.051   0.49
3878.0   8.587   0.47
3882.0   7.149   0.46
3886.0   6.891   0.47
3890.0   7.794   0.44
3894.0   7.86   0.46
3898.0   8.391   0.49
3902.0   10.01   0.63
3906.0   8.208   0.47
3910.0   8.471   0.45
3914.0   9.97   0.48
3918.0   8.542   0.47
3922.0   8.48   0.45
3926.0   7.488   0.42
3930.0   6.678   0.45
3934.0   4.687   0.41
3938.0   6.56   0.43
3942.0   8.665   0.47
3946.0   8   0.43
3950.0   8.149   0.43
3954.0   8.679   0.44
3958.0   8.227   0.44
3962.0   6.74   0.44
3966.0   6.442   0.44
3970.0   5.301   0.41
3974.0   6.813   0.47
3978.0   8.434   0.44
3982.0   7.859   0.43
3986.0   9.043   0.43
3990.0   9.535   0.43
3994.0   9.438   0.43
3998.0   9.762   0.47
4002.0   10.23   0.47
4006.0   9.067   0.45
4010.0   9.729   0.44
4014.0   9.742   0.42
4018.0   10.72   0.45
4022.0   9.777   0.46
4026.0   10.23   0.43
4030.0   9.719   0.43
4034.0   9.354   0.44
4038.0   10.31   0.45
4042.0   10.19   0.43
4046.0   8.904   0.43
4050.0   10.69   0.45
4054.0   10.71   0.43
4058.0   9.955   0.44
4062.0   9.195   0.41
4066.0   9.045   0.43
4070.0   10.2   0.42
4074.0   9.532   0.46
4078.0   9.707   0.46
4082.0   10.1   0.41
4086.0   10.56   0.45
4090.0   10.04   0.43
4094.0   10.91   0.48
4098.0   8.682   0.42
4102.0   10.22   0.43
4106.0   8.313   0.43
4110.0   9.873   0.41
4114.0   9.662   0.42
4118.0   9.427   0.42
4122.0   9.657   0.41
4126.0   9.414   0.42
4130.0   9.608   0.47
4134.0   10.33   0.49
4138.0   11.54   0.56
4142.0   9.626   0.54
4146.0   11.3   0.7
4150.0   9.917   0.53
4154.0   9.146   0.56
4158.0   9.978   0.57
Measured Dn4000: 1.33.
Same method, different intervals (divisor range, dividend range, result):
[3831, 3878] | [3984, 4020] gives 1.35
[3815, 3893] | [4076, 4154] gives 1.47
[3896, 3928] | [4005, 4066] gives 1.21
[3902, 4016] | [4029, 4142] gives 1.28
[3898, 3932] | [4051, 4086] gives 1.26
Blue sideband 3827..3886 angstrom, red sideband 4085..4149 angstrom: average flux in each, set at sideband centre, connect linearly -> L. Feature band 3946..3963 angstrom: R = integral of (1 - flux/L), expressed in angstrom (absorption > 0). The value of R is 1.0 angstrom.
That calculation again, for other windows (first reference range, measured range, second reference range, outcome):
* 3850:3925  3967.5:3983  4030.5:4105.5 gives 3.52 angstrom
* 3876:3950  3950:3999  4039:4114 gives 3.71 angstrom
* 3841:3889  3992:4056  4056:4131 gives -4.92 angstrom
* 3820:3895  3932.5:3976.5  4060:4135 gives 6.89 angstrom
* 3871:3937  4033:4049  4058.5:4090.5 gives -0.58 angstrom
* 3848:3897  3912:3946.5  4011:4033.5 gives 4.38 angstrom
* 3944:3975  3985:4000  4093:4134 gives -3.22 angstrom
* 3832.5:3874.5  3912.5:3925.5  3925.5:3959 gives -2.19 angstrom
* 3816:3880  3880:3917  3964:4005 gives -1.50 angstrom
